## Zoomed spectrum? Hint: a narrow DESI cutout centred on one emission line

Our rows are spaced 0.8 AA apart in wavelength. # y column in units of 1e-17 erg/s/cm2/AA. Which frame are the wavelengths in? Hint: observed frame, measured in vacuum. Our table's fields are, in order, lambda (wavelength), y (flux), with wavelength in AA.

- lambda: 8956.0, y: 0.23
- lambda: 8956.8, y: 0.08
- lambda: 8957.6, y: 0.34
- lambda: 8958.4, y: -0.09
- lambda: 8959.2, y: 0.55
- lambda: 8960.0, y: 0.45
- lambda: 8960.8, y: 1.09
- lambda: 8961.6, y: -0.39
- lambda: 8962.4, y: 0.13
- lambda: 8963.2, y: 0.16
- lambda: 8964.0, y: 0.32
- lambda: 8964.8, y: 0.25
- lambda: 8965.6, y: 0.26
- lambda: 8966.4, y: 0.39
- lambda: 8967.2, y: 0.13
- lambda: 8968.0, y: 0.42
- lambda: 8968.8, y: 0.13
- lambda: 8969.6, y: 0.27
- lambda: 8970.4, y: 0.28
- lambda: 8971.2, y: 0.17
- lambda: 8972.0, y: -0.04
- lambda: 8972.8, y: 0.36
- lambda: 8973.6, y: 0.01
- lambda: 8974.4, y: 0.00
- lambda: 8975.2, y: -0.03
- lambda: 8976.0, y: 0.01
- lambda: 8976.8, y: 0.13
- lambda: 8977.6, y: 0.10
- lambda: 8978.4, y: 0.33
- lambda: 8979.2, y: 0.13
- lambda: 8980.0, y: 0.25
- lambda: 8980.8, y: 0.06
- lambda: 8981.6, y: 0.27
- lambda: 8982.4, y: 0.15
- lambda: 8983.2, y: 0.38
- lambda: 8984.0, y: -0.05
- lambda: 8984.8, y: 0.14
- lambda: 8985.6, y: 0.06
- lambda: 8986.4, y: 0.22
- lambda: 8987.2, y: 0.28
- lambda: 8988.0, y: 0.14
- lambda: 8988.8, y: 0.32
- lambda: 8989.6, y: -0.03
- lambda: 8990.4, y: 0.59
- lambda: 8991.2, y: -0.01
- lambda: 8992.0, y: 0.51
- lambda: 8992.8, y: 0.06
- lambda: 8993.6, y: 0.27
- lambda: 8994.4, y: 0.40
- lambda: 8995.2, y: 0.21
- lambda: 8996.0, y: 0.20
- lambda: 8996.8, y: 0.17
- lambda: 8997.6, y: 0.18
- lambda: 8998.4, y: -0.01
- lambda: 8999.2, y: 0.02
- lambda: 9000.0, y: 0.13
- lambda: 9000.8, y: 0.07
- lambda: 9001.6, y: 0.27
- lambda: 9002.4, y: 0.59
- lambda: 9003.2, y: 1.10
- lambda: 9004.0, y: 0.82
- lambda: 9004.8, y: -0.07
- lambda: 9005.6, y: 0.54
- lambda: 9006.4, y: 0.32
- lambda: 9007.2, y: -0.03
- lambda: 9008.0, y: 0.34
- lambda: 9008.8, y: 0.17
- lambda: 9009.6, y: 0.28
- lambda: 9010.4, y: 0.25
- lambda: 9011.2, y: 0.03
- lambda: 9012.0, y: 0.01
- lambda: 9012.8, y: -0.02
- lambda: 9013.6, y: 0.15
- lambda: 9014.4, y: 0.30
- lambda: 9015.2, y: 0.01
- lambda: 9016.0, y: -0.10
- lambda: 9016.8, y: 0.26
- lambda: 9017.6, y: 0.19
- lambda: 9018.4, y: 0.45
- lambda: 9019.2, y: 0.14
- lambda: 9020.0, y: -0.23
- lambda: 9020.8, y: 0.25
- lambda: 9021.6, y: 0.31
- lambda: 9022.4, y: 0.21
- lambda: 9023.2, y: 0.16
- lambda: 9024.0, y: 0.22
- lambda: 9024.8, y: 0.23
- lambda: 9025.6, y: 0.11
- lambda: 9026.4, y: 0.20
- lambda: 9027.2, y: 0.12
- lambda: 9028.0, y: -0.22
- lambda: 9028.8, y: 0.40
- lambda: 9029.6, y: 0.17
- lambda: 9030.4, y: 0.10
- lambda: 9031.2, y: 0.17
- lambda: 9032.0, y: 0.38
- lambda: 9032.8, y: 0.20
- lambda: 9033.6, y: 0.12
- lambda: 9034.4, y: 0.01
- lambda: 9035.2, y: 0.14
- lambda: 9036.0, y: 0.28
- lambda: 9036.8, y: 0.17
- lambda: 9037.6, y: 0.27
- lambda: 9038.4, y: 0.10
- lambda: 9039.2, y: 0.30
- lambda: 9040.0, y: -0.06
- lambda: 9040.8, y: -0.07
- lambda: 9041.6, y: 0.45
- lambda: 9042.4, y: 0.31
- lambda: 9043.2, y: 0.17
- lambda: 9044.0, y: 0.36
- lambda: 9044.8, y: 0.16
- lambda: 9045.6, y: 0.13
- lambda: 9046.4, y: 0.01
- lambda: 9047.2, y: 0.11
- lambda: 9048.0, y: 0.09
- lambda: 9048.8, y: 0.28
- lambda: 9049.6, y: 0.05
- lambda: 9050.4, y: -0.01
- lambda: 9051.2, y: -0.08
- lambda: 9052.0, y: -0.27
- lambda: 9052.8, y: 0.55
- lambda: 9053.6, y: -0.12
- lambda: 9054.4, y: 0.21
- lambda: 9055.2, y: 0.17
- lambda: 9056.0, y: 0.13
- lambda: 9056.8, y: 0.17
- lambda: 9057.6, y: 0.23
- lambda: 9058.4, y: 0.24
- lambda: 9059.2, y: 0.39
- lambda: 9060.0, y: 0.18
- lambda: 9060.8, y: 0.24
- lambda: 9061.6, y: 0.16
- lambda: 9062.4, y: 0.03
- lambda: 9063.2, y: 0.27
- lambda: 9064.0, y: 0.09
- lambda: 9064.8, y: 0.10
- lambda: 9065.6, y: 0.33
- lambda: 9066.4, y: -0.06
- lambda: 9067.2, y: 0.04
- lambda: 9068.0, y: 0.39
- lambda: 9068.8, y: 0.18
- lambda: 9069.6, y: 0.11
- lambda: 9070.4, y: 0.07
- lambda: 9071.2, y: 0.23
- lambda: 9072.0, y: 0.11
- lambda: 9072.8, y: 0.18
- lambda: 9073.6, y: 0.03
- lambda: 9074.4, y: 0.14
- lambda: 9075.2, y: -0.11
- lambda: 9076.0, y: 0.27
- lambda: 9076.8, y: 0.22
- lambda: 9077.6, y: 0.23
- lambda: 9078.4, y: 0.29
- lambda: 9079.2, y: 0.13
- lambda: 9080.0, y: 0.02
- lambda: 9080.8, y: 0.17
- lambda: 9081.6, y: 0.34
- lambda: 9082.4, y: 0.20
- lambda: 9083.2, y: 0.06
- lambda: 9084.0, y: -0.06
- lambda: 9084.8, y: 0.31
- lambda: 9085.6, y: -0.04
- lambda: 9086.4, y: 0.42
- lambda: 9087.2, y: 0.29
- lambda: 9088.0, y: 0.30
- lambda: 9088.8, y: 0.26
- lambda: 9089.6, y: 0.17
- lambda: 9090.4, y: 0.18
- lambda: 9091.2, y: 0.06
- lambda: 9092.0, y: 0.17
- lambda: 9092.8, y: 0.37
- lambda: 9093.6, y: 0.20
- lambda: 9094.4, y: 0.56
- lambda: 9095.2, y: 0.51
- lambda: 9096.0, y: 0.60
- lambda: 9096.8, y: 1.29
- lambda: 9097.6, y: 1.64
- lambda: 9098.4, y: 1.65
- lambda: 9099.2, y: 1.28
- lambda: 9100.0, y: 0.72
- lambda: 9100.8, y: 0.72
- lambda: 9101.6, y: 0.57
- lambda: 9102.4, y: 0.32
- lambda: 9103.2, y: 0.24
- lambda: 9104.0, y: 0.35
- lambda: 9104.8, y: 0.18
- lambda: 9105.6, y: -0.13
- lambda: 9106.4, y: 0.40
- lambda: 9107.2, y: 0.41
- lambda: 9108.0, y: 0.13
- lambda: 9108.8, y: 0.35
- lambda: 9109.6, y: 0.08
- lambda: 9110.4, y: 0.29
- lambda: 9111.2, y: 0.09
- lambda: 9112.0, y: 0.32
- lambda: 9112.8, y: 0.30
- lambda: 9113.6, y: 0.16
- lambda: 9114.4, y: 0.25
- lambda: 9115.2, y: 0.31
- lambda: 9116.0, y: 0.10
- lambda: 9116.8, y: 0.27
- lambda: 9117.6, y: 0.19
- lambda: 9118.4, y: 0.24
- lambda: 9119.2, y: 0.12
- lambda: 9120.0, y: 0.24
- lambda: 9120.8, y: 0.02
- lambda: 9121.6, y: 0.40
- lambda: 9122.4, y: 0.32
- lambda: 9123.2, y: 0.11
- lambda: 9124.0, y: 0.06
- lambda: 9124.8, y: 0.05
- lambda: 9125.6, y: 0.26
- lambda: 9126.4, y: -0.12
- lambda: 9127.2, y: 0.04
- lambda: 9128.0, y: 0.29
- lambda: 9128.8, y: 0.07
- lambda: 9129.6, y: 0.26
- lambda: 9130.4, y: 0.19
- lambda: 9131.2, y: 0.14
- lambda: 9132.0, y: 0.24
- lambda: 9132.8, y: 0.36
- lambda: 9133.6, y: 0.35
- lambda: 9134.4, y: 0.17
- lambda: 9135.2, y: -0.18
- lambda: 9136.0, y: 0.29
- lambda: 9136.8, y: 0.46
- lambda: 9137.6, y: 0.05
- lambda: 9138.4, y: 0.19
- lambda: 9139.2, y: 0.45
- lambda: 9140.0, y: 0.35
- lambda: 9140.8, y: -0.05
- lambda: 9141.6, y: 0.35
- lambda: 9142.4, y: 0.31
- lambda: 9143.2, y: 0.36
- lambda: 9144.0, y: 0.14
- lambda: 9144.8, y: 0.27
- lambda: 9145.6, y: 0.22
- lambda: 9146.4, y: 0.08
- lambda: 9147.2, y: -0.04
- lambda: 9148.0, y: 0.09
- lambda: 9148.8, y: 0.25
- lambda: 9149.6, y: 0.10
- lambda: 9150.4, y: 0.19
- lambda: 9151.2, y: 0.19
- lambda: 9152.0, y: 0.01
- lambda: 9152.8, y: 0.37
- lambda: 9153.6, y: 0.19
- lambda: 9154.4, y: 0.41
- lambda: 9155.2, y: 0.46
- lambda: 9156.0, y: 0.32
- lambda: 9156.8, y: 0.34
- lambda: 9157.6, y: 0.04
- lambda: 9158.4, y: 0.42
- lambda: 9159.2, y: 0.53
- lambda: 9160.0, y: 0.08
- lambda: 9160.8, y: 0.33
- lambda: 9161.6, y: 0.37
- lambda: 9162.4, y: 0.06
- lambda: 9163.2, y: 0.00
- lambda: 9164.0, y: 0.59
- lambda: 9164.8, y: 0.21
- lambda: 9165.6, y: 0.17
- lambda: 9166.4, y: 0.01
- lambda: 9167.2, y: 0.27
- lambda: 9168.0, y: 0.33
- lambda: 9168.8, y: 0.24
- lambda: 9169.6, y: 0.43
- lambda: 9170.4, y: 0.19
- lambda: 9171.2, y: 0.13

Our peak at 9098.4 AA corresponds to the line H-beta 4861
